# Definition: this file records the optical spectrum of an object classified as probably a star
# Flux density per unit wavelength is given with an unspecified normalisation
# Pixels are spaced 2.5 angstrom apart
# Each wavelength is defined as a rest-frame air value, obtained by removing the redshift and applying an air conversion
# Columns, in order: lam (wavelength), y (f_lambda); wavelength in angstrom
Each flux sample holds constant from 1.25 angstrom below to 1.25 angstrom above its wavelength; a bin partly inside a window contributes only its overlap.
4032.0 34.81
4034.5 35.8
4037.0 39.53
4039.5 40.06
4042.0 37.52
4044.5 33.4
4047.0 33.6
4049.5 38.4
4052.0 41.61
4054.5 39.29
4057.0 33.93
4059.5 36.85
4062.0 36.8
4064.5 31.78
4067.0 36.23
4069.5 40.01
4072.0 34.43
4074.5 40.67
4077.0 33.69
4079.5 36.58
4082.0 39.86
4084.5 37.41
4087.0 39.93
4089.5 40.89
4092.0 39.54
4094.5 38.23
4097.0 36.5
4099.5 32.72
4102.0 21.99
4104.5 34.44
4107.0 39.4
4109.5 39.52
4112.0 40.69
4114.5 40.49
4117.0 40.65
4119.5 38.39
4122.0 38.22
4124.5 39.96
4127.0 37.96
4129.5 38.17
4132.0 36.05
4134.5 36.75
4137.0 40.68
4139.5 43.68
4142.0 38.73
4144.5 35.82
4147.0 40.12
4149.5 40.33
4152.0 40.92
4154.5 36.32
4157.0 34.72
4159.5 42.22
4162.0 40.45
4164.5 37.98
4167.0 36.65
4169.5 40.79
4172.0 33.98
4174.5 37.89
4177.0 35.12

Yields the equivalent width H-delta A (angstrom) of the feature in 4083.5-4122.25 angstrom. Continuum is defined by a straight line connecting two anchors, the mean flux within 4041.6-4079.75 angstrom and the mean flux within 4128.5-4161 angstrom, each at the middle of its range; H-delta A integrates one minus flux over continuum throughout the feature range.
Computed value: 0.27 angstrom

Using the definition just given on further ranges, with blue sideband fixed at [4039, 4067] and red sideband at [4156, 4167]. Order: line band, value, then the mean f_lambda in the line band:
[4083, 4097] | -0.6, 39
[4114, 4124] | -0.4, 39.4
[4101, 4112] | 0.8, 34.9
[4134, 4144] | -0.4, 39.9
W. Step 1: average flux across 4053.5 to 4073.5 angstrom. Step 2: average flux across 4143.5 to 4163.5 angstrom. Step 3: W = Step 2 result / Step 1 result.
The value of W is 1.07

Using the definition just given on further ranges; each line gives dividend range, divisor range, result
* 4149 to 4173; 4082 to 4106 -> 1.07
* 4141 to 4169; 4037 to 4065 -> 1.05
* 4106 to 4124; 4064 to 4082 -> 1.08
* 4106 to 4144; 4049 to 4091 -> 1.04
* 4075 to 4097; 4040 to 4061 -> 1.04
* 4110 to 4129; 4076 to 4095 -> 1.03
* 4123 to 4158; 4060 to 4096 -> 1.03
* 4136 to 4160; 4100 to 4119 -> 1.07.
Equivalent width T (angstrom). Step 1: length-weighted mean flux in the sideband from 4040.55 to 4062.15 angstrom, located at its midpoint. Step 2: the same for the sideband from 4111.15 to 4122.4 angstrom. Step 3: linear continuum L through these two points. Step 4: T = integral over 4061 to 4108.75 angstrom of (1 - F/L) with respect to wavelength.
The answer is 2.39 angstrom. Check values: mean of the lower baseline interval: 36.9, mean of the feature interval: 36.4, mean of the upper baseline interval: 39.8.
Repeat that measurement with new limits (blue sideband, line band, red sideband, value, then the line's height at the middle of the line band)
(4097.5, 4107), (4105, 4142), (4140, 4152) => -4.2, 35.3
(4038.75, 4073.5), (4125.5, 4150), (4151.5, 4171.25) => -0.4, 38.1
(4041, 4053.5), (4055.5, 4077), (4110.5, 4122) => 0.9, 37.7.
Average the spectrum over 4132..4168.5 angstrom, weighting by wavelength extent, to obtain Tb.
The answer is 38.9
